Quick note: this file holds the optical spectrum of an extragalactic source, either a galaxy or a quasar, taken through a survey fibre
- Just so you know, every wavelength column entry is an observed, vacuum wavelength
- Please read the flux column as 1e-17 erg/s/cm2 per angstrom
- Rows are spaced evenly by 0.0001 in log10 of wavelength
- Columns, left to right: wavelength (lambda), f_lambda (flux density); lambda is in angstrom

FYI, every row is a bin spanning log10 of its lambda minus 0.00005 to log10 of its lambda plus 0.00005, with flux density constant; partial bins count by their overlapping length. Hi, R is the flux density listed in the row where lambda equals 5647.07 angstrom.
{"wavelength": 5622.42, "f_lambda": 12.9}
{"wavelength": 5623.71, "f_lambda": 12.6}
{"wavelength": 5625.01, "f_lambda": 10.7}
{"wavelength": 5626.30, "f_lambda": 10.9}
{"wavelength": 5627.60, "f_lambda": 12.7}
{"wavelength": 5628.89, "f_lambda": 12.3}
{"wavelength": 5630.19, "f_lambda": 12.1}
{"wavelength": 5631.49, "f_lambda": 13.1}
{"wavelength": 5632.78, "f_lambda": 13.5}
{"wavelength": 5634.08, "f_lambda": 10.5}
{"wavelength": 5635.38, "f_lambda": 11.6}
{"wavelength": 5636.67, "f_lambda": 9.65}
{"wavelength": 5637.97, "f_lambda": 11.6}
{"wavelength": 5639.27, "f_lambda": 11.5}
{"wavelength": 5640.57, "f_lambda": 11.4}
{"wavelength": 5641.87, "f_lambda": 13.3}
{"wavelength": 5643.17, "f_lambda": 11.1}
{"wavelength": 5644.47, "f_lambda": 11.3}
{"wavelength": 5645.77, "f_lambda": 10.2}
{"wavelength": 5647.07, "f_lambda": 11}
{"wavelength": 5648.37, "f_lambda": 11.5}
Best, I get 11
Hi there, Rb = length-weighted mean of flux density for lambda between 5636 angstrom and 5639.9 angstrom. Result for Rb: 10.9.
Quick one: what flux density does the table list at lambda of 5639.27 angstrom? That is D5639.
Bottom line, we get 11.5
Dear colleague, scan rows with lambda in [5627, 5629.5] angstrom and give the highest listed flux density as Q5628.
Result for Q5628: 12.7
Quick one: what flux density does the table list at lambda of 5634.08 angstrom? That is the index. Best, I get 10.5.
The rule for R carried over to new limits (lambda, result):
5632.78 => 13.5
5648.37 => 11.5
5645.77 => 10.2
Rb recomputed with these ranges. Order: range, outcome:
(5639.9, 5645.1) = 11.8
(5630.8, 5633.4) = 13.3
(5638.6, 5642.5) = 12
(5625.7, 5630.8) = 12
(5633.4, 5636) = 11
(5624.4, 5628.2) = 11.4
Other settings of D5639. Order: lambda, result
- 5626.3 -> 10.9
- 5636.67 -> 9.65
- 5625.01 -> 10.7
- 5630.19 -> 12.1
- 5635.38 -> 11.6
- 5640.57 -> 11.4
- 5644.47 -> 11.3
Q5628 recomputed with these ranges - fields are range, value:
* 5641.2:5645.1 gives 13.3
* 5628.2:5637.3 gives 13.5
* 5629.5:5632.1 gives 13.1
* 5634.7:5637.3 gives 11.6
